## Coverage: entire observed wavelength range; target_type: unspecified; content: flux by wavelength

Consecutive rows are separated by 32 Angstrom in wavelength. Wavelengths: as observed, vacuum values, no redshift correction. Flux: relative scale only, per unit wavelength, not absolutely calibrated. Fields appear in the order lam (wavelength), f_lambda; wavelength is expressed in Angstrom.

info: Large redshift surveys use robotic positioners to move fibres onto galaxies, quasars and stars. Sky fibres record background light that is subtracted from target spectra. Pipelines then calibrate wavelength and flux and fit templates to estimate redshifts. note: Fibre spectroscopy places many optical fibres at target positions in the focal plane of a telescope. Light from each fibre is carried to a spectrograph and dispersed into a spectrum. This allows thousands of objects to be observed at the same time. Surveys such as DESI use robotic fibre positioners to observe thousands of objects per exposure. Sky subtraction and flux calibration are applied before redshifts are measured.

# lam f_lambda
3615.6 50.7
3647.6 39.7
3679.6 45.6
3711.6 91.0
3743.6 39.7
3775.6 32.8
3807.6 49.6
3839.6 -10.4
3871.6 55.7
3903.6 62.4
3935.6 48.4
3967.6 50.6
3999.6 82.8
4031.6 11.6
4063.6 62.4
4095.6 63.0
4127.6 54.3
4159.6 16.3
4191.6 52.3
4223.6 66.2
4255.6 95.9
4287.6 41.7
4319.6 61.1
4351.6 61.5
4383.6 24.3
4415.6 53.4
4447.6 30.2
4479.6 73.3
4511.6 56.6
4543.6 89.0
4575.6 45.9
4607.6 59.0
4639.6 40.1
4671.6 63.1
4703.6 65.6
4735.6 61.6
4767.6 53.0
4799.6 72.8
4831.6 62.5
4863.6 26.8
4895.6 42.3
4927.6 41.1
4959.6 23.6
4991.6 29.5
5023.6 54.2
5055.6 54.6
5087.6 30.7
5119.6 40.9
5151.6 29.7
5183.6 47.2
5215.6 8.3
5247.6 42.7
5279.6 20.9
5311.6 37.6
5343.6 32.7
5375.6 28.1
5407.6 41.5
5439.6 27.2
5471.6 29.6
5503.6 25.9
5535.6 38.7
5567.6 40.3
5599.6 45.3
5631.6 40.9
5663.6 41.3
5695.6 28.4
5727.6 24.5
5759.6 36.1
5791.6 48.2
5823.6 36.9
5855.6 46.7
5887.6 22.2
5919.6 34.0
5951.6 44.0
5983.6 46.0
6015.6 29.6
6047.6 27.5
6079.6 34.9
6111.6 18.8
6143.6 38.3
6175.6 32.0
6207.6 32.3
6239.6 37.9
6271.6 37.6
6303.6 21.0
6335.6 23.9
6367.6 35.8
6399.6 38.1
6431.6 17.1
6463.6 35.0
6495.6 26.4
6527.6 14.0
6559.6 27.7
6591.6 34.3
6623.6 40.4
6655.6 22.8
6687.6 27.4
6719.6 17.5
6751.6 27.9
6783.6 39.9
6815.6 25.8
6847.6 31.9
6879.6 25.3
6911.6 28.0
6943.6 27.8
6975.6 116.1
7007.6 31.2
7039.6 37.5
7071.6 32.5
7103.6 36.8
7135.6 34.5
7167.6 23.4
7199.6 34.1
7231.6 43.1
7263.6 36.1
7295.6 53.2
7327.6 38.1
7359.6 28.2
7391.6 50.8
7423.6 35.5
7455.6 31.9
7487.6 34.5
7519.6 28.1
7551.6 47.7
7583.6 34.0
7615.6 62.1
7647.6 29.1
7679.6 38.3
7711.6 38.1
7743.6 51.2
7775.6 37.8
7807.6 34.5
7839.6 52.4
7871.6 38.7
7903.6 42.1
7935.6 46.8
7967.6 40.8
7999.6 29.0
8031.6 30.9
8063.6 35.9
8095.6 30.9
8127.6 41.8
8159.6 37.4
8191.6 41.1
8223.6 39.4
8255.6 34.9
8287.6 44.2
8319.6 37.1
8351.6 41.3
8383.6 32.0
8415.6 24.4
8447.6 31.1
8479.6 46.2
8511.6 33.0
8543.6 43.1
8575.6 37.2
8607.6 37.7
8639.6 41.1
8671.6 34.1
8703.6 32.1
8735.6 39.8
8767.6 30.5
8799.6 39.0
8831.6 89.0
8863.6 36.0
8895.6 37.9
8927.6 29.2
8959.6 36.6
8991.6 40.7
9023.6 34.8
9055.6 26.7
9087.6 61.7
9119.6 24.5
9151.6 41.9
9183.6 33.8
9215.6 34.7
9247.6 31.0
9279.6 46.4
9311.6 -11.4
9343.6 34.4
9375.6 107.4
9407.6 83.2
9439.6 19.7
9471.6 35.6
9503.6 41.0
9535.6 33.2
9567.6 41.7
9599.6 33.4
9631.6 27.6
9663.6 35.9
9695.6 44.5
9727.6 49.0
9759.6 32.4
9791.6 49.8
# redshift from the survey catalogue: 0.870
